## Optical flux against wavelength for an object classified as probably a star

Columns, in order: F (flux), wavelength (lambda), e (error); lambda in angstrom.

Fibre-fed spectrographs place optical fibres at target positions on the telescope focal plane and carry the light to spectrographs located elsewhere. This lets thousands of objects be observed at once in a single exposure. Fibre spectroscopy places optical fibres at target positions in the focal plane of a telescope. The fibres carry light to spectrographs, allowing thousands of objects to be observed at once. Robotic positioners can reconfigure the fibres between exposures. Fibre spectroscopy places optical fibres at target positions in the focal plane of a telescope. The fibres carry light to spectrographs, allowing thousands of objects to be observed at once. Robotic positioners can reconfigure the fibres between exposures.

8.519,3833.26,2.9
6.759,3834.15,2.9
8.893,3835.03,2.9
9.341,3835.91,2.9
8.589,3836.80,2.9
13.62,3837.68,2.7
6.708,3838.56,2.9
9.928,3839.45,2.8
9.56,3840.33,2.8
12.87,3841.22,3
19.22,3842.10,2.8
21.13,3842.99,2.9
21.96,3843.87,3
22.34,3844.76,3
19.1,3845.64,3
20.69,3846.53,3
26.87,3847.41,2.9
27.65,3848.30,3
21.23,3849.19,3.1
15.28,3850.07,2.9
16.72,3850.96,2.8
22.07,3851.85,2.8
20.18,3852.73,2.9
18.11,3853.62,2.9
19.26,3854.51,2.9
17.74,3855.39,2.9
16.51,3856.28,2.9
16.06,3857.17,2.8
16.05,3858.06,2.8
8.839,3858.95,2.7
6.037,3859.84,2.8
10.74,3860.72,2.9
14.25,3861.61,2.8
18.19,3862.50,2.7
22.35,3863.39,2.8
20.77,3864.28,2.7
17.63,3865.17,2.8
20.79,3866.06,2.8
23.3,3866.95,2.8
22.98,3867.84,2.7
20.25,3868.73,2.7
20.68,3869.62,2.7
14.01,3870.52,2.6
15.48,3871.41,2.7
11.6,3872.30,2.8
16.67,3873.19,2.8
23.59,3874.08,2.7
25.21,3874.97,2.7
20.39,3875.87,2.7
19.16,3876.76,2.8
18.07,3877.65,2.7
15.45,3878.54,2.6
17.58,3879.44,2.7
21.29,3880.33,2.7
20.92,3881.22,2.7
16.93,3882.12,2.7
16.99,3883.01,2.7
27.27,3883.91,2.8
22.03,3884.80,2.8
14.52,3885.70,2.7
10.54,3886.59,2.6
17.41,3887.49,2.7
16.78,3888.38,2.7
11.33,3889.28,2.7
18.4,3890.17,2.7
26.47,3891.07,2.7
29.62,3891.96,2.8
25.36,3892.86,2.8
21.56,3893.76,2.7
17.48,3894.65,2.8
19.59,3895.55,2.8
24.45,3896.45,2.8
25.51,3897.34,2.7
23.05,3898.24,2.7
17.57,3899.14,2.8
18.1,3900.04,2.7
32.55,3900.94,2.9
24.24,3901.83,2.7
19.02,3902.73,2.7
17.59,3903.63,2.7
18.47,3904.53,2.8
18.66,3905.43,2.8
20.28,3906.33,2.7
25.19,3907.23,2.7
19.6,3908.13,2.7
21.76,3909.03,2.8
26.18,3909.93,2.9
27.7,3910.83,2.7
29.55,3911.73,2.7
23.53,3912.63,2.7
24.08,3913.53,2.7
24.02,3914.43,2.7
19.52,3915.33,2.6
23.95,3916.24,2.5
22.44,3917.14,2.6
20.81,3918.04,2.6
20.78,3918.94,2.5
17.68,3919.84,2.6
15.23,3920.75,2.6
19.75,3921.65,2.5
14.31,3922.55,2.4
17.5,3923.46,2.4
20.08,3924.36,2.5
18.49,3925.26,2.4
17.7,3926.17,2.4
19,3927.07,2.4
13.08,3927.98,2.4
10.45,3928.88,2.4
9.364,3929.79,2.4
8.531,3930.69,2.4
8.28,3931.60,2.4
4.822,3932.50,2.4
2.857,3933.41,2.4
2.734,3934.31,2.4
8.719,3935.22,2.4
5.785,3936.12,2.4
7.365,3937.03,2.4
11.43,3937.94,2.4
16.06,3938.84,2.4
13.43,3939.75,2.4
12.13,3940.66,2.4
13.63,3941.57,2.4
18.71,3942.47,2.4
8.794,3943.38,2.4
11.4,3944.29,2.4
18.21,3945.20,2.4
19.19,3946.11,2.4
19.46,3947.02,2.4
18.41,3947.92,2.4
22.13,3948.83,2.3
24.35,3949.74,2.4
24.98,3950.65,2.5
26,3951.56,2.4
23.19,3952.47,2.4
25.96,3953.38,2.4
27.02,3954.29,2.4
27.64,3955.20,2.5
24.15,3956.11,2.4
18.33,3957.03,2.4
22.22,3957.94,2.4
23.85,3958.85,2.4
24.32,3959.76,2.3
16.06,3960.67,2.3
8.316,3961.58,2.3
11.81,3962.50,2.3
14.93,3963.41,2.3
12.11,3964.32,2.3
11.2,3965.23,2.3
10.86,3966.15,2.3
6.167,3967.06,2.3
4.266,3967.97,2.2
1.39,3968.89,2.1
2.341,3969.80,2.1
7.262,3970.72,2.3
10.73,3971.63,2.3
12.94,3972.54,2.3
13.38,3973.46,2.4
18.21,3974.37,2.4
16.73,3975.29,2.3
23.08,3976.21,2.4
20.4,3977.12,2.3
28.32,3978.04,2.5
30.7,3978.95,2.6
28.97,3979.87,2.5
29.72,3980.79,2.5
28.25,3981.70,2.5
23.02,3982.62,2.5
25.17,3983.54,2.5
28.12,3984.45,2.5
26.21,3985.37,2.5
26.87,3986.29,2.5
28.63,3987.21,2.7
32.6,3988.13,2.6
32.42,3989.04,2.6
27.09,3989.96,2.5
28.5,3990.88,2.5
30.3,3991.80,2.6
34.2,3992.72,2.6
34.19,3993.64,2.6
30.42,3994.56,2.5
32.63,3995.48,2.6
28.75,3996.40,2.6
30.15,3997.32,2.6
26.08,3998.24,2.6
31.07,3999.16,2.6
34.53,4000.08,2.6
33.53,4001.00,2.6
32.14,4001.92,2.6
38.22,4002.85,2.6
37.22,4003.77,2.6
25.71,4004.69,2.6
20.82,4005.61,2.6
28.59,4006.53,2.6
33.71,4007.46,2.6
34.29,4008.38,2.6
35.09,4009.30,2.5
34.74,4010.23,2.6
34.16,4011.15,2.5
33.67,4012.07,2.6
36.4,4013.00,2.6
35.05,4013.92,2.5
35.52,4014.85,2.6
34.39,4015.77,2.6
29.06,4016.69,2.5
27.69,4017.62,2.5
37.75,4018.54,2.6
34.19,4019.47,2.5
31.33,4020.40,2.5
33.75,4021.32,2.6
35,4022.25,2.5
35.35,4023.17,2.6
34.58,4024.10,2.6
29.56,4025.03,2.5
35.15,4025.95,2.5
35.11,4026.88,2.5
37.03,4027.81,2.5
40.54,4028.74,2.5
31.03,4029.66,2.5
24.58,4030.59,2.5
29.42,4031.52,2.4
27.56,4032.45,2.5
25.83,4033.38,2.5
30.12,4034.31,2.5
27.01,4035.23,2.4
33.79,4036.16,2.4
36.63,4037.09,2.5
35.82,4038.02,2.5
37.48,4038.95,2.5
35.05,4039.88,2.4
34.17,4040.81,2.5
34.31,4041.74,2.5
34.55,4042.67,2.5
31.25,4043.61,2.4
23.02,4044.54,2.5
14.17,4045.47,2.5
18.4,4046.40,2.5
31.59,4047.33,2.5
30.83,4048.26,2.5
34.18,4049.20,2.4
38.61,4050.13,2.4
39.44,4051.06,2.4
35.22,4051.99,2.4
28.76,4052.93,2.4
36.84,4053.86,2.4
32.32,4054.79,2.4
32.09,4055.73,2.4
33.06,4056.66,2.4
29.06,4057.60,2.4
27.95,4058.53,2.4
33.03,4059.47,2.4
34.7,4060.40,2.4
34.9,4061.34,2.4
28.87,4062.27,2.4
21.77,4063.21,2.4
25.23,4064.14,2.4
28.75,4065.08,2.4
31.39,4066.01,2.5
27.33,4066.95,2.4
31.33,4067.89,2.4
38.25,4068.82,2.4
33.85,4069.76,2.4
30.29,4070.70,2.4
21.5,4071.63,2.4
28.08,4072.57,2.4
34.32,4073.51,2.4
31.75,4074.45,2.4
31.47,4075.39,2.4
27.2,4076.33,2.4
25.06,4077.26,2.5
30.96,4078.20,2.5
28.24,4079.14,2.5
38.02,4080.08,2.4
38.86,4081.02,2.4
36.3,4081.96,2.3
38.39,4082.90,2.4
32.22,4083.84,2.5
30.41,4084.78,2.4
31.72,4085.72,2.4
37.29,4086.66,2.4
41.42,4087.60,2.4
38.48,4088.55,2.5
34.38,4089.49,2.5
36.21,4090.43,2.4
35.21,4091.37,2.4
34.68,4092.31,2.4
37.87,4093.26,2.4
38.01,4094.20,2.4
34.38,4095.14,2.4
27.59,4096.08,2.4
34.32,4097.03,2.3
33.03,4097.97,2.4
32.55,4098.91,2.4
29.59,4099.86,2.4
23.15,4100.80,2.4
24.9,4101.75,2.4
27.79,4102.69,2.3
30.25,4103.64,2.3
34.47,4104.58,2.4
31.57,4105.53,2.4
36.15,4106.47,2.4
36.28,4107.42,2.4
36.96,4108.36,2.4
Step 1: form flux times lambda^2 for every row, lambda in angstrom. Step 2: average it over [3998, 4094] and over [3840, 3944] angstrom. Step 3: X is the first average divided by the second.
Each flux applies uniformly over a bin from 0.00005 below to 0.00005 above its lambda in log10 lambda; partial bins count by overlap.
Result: 1.93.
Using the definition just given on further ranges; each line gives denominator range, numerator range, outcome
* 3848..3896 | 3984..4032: 1.85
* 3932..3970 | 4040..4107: 2.25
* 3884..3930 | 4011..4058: 1.70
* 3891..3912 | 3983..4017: 1.45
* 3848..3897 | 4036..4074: 1.83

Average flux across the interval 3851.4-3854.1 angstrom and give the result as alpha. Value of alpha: 20.1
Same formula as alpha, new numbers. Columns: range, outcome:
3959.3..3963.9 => 15.1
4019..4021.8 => 33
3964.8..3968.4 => 8.13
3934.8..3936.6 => 7.24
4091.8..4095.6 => 36.2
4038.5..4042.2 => 35.3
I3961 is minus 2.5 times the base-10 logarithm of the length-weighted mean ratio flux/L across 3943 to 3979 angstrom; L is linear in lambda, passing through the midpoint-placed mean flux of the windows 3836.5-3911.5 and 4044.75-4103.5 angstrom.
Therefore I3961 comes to 0.387 mag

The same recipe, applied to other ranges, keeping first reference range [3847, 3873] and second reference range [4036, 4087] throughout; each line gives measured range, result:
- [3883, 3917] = -0.05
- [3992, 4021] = -0.16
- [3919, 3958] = 0.41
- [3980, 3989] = -0.06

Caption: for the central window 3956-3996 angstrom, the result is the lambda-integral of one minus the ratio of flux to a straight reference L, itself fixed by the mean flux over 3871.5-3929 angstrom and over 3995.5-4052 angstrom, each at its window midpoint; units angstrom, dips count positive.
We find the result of 9.9 angstrom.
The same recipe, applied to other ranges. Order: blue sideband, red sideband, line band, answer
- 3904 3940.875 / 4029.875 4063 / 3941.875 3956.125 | -0.9 angstrom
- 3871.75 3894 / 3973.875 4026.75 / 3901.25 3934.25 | 6.1 angstrom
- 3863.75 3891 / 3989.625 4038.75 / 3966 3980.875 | 6.8 angstrom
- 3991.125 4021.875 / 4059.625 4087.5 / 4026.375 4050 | 0.7 angstrom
